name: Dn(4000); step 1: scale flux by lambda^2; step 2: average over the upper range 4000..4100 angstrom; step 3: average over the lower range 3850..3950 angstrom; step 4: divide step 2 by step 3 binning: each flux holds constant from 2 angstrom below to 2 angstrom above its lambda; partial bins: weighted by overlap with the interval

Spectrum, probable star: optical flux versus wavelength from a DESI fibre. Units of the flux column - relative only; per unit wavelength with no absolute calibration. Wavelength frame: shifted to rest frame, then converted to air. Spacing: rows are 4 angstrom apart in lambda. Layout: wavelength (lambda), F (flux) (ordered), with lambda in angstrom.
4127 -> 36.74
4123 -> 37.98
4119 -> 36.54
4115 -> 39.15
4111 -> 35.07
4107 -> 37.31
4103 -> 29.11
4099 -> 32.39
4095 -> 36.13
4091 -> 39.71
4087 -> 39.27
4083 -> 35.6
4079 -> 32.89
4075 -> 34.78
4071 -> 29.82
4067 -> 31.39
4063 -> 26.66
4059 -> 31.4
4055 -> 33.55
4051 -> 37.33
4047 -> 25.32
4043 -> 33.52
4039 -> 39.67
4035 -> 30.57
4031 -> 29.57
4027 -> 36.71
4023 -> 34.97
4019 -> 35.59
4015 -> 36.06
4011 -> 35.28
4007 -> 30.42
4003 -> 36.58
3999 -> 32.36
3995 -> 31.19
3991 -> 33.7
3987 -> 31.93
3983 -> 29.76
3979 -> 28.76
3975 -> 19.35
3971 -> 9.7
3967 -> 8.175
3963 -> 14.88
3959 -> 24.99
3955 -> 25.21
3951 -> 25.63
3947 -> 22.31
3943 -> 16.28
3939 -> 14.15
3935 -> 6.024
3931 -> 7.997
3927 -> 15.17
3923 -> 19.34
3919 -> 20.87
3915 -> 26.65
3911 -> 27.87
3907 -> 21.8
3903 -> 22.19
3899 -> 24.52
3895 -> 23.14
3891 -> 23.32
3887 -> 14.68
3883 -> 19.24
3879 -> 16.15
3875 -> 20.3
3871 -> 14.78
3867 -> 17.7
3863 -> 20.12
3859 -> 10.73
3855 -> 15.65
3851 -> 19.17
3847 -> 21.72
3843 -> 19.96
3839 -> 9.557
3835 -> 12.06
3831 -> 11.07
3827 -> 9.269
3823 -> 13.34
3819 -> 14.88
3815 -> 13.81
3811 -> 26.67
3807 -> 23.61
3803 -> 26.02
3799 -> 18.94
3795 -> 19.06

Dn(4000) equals 1.97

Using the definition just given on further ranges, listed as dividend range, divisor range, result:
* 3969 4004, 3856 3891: 1.73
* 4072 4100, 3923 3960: 2.20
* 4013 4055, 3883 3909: 1.70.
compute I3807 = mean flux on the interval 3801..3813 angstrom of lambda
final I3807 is 25.4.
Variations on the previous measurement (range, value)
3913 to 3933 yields 18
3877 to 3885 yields 17.7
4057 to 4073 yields 29.8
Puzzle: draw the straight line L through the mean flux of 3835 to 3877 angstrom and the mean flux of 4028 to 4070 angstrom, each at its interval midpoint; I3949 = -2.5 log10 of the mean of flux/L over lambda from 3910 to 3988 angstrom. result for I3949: 0.23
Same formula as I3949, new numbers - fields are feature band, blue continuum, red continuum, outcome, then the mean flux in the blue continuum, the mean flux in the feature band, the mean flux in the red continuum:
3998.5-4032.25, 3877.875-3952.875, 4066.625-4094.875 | -0.19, 19.4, 34.4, 35.1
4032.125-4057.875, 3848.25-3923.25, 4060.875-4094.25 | -0.06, 19.9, 33.1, 33.8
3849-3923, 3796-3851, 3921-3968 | -0.17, 17.1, 19.9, 16.9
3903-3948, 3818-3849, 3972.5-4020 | 0.28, 14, 18.1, 31.4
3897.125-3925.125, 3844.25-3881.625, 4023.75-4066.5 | -0.09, 17.5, 23.3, 32.5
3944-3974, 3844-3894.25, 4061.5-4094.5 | 0.30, 18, 18.6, 34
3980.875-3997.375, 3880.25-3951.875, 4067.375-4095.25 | -0.20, 19.4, 31.6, 35.2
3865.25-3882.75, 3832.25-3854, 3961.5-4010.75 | 0.06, 16.3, 17.4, 26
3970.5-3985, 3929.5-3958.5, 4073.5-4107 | -0.08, 17.4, 23.2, 35.1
